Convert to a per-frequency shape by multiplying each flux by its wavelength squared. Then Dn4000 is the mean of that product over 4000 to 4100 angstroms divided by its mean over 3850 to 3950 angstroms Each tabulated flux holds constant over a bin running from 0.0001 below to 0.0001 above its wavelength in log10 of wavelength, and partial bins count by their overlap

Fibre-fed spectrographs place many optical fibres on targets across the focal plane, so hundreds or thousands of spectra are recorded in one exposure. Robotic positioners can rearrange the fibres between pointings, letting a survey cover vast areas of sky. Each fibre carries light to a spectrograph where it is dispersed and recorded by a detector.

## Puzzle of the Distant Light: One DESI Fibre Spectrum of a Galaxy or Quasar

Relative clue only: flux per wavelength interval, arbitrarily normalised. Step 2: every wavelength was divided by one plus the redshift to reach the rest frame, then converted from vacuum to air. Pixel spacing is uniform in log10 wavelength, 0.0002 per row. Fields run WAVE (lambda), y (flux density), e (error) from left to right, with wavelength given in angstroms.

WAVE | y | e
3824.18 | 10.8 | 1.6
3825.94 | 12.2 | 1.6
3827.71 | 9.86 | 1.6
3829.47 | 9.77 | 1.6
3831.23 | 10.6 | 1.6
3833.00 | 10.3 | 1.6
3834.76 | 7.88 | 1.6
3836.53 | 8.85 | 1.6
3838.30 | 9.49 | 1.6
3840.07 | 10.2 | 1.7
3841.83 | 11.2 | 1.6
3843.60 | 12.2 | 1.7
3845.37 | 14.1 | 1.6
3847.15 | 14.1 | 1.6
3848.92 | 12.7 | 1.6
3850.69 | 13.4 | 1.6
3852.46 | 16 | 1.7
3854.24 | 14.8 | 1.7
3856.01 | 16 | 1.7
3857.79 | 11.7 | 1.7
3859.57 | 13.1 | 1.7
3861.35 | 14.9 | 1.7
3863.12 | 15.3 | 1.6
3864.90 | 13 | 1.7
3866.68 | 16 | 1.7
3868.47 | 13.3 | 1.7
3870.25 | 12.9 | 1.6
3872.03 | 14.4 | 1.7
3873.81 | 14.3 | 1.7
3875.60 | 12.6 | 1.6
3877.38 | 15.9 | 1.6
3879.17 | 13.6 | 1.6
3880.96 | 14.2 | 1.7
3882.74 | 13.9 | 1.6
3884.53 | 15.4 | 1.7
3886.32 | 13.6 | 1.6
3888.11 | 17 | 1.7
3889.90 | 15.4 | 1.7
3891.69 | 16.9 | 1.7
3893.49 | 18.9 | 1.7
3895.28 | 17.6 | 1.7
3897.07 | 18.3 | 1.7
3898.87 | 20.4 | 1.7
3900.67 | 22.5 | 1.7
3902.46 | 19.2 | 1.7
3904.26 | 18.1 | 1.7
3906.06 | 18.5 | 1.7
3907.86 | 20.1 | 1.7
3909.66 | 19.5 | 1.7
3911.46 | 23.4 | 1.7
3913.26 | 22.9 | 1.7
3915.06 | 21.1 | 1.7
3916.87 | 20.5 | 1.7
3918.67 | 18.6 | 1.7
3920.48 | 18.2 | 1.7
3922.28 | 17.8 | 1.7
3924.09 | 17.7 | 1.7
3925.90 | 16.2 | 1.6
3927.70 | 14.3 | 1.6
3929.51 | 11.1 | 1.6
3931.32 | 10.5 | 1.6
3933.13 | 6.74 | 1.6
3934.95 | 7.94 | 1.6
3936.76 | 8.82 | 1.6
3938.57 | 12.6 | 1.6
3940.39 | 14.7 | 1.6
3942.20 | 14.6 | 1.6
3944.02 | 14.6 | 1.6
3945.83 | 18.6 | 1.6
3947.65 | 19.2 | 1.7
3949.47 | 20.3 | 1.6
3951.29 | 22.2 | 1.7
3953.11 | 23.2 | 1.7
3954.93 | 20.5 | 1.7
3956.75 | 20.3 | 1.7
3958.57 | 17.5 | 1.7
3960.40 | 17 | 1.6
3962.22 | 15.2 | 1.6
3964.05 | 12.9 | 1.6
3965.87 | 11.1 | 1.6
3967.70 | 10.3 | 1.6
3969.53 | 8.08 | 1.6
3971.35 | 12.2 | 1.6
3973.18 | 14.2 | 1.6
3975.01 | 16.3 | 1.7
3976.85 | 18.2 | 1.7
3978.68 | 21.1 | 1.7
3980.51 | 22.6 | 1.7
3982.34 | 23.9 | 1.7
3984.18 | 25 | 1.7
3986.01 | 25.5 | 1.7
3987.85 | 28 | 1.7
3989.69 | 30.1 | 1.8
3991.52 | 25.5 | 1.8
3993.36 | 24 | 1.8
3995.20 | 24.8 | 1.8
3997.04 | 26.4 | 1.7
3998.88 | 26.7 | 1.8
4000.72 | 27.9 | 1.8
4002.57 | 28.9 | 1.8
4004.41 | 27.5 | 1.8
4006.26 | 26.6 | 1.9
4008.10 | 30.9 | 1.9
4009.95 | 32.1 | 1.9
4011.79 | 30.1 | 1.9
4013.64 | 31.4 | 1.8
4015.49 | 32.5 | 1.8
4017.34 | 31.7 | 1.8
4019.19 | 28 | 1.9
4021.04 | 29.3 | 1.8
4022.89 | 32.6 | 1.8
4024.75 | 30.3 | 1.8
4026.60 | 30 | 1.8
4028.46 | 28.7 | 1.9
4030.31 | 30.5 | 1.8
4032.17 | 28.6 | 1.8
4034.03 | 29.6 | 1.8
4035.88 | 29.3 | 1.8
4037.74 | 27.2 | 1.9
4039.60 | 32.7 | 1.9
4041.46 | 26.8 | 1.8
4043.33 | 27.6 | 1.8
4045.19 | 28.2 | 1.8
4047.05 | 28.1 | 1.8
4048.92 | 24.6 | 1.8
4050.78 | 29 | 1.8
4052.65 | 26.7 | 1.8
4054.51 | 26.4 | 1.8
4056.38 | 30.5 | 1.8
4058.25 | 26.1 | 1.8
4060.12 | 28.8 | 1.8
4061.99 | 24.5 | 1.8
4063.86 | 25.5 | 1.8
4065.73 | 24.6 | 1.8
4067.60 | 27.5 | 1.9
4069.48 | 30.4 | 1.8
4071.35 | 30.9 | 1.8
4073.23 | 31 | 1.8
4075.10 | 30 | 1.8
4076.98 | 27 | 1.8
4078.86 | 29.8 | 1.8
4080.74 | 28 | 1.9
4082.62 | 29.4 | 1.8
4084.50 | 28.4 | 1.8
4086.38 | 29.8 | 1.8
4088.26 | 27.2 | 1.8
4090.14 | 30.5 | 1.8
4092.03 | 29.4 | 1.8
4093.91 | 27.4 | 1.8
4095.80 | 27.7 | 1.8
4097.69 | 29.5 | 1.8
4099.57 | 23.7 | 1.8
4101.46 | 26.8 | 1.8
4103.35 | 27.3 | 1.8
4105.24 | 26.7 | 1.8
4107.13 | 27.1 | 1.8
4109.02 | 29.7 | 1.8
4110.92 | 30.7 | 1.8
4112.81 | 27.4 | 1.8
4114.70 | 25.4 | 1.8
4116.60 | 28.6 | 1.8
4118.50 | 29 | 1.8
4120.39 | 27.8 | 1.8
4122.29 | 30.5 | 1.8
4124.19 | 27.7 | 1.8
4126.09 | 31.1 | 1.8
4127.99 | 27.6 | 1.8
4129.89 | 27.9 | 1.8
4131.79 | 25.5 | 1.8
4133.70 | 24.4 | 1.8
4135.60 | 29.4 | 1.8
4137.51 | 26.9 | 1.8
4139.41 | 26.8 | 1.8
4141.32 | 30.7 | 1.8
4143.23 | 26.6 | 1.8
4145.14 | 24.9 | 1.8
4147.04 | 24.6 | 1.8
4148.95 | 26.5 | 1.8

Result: 1.9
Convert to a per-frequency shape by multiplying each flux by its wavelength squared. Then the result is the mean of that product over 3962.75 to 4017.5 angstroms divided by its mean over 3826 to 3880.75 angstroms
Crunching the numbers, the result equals 1.97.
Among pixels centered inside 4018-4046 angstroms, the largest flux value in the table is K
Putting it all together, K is 32.7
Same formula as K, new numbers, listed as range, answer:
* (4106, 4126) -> 30.7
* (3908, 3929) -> 23.4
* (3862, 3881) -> 16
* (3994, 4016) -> 32.5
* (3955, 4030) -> 32.6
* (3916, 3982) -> 23.2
